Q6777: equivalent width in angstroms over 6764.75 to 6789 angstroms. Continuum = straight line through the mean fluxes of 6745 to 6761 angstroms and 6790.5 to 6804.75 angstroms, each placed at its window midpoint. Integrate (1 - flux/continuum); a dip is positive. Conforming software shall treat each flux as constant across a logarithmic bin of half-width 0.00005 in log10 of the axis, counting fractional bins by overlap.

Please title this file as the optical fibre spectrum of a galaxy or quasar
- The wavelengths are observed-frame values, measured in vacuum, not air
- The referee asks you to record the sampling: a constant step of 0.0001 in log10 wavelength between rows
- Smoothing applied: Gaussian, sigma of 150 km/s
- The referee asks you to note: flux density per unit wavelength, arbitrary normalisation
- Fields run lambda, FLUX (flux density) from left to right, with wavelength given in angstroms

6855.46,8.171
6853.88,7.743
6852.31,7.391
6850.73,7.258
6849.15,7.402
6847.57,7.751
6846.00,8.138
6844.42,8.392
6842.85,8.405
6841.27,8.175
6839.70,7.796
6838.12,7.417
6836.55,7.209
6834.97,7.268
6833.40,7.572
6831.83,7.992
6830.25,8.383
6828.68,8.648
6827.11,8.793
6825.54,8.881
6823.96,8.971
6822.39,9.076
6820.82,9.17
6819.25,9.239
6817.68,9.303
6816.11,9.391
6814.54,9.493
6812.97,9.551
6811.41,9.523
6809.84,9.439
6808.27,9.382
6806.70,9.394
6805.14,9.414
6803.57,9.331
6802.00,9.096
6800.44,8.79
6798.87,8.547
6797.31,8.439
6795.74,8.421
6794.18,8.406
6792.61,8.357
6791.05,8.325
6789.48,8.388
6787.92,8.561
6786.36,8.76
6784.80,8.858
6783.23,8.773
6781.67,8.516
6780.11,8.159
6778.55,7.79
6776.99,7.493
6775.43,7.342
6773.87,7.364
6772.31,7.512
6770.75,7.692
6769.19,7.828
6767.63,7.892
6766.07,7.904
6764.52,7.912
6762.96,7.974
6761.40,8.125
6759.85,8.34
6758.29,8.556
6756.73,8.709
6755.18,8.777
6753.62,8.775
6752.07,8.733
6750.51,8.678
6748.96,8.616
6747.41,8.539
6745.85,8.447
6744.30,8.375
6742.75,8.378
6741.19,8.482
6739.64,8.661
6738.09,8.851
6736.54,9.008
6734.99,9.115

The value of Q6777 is 1.7 angstroms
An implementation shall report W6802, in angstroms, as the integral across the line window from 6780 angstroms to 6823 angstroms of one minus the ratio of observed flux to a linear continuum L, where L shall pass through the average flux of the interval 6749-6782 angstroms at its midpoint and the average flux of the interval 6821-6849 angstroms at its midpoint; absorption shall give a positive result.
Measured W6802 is -4.2 angstroms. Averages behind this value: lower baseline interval 8.1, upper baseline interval 8.17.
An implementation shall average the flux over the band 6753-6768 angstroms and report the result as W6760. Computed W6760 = 8.3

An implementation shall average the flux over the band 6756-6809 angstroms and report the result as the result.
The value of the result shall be 8.36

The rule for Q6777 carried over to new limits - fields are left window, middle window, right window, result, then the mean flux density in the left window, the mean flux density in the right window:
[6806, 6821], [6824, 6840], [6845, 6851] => 0.84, 9.4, 7.69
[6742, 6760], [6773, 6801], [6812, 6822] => 2.24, 8.59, 9.36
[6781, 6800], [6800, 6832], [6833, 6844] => -4.07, 8.53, 7.72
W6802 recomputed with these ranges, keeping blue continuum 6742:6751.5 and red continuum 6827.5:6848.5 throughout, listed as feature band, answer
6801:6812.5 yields -1.7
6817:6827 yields -1.3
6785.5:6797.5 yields -0.3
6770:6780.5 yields 0.9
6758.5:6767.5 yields 0.4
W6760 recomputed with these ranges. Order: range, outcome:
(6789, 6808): 8.76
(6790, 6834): 8.91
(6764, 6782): 7.77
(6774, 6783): 7.88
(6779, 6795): 8.5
